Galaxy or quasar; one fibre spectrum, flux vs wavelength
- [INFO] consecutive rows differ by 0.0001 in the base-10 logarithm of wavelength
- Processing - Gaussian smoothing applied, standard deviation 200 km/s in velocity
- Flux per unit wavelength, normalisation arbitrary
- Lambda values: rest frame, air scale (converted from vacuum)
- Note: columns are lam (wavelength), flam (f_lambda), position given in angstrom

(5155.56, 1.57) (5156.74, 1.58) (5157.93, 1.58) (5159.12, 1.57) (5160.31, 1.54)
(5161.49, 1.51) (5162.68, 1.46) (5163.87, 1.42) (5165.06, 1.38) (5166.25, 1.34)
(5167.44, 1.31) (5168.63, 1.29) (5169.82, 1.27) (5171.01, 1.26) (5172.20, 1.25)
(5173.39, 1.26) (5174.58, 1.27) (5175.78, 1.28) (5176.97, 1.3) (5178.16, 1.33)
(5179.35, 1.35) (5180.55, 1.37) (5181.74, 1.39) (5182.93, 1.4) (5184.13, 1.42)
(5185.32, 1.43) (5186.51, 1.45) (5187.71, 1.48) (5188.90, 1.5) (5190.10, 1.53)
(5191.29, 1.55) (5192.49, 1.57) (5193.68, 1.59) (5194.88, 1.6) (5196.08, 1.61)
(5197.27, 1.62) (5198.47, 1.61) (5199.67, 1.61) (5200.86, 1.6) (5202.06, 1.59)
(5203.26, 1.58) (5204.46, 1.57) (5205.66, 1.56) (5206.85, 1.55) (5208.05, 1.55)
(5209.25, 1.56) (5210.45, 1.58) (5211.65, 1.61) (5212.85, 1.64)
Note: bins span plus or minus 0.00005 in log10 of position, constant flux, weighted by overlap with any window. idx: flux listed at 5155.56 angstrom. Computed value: 1.57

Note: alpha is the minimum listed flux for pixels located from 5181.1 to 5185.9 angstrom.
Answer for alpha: 1.39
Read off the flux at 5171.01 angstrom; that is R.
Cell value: 1.26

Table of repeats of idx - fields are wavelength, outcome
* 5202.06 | 1.59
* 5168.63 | 1.29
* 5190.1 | 1.53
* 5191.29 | 1.55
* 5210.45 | 1.58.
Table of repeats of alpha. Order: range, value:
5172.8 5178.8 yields 1.26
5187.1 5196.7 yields 1.48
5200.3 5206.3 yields 1.56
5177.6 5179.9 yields 1.33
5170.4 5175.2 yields 1.25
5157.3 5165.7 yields 1.38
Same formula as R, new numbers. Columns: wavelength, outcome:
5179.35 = 1.35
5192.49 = 1.57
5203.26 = 1.58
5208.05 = 1.55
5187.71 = 1.48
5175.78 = 1.28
